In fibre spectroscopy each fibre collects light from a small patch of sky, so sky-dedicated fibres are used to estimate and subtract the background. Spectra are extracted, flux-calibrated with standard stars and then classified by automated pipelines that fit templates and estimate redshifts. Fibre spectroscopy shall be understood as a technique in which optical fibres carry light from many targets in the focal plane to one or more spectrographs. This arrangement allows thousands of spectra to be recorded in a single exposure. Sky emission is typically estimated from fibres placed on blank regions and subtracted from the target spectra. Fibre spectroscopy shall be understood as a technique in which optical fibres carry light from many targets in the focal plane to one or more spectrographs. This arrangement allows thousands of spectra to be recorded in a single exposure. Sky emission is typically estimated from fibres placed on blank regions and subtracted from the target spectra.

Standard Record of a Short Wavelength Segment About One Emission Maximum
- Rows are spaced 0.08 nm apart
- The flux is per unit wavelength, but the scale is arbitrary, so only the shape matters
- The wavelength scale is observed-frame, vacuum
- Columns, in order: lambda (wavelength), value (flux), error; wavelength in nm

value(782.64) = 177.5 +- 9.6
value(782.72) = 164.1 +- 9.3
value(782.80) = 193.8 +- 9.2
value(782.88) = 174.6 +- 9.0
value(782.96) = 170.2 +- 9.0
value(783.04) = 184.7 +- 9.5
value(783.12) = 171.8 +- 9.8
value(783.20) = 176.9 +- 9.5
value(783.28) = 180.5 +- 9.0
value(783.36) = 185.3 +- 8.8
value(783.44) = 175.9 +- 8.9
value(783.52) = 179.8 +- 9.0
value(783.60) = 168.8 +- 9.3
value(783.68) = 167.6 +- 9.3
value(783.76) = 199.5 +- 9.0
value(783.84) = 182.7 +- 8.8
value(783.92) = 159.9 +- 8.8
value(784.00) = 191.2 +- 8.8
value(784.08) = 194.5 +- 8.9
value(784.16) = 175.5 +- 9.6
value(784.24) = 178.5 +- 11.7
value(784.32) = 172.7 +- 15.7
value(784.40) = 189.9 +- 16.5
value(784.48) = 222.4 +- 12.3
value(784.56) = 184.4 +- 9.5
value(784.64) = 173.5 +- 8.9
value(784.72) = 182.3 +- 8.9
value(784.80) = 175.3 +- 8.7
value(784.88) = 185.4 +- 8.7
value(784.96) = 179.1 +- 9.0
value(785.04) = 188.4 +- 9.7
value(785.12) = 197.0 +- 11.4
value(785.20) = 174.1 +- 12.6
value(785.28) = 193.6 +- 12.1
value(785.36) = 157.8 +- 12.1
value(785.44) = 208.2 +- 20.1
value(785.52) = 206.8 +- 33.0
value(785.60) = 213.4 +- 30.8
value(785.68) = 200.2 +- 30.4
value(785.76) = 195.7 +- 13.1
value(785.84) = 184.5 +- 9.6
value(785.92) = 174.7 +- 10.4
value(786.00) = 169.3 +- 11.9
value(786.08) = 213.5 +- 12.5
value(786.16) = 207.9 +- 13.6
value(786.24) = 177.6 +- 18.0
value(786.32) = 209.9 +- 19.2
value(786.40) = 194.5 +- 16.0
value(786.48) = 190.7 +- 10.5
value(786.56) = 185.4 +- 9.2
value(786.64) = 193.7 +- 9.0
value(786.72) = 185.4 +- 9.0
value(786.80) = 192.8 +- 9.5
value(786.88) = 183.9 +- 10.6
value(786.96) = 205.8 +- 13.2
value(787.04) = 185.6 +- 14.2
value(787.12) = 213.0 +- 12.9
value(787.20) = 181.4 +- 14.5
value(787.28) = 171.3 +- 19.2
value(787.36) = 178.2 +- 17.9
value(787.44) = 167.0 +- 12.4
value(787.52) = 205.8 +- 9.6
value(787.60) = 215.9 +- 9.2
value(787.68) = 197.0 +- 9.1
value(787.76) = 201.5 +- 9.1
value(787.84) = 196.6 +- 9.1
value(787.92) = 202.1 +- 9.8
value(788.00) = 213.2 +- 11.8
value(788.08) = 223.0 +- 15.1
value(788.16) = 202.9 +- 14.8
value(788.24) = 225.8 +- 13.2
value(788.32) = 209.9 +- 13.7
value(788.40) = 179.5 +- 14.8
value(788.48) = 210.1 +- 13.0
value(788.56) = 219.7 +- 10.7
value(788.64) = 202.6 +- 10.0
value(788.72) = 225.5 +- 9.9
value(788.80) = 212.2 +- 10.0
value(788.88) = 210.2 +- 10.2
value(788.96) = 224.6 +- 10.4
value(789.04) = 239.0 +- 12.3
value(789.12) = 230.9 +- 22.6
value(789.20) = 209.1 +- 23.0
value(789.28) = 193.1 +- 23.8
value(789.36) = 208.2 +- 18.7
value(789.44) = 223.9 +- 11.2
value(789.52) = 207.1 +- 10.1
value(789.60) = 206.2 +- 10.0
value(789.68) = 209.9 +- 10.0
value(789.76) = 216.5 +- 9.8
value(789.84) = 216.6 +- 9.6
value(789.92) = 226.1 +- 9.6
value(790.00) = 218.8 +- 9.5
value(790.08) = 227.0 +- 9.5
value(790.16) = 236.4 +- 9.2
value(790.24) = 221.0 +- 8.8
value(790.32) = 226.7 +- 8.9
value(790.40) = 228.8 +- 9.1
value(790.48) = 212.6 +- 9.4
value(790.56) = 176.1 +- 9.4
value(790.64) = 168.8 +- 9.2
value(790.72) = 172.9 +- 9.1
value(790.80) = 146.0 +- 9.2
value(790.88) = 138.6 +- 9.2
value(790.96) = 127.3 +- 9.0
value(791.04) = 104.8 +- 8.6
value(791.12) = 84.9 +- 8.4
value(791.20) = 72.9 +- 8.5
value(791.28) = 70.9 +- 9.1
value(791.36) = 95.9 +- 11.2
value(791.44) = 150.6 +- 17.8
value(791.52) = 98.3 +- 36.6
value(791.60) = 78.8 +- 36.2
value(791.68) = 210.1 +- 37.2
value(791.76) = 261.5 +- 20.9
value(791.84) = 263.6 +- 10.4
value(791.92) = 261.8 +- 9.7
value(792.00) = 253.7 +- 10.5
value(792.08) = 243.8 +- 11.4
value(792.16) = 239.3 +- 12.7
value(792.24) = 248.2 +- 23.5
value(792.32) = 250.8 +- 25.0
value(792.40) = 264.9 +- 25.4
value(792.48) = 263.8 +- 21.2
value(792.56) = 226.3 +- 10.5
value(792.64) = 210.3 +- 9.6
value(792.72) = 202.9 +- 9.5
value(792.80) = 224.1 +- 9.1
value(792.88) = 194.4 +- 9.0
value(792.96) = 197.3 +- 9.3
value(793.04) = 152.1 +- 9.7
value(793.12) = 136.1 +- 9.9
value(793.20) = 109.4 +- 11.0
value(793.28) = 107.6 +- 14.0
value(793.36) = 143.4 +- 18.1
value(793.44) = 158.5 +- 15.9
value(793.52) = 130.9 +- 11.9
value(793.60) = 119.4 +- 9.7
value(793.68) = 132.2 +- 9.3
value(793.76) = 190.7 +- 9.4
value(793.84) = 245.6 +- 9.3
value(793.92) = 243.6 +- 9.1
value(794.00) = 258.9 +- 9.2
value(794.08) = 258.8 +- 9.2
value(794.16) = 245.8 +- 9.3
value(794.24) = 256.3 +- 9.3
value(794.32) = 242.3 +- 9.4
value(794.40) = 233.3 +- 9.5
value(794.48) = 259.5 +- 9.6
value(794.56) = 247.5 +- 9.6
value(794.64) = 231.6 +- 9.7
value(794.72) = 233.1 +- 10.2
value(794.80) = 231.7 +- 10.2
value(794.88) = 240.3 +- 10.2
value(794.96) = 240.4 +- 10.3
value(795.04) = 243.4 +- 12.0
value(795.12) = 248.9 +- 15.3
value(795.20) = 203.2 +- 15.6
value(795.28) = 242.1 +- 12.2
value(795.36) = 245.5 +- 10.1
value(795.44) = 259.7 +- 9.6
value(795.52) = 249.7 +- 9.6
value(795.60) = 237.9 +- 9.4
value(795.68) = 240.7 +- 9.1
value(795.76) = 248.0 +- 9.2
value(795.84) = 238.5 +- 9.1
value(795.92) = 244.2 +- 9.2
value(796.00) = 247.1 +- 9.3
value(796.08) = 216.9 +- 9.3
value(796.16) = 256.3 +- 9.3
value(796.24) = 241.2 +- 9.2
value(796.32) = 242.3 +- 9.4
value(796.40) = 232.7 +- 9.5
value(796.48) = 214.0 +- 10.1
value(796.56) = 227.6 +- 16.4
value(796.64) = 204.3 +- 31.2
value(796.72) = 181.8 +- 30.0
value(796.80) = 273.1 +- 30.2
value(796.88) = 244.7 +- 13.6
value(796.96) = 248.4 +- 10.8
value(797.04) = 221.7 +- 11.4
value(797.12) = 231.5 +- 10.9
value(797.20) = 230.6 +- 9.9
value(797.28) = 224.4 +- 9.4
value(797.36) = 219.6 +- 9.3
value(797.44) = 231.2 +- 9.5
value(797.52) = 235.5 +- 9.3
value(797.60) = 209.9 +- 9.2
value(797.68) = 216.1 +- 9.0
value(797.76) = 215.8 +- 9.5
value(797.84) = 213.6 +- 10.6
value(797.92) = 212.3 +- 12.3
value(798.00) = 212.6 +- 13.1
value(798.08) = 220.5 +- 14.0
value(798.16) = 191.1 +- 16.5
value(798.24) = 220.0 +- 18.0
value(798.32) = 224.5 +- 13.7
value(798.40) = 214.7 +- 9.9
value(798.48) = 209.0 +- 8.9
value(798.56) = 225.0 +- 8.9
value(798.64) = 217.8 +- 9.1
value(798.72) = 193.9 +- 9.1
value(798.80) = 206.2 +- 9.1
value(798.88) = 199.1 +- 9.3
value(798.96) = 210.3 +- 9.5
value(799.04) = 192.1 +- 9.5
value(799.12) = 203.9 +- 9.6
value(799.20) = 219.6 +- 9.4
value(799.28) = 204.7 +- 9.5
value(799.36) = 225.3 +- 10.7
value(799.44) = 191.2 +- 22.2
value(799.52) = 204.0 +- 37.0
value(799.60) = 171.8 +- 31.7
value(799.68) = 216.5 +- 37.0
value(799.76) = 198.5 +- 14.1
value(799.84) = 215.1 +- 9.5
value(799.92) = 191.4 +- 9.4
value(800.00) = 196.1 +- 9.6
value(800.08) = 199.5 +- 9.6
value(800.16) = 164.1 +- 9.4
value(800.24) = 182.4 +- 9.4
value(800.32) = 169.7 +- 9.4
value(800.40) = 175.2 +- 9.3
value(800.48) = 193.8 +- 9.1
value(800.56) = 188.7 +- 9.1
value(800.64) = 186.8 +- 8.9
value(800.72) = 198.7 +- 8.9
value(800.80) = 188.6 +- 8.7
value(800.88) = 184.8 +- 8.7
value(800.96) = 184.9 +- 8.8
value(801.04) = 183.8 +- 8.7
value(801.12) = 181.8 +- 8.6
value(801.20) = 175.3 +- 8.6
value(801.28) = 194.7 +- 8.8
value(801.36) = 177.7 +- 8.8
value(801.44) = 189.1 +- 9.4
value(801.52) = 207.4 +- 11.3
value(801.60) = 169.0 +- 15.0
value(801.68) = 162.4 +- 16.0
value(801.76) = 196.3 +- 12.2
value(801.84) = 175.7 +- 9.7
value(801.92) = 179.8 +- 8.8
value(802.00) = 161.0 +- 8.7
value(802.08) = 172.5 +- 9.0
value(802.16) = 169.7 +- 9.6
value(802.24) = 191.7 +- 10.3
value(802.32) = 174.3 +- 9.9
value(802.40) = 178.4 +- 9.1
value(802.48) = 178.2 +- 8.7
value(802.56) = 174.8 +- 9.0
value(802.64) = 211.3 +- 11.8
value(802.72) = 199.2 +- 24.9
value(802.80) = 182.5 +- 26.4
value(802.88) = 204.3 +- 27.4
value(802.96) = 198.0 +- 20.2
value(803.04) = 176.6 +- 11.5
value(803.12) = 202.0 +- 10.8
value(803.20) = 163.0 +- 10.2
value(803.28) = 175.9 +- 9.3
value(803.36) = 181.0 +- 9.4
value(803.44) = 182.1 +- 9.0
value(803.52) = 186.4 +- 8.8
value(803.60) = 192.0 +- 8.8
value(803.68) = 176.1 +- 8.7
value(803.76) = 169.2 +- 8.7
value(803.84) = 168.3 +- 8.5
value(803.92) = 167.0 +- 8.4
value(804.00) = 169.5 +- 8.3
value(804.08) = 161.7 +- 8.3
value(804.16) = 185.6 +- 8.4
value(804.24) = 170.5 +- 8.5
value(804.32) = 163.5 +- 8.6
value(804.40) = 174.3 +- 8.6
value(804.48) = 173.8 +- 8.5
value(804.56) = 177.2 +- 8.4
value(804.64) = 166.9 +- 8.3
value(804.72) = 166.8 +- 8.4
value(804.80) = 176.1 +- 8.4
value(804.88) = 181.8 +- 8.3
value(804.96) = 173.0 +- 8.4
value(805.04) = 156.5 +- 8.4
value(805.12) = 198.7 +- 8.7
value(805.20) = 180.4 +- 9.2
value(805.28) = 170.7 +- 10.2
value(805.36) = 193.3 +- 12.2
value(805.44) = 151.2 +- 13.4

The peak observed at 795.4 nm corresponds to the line Mg II 2798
